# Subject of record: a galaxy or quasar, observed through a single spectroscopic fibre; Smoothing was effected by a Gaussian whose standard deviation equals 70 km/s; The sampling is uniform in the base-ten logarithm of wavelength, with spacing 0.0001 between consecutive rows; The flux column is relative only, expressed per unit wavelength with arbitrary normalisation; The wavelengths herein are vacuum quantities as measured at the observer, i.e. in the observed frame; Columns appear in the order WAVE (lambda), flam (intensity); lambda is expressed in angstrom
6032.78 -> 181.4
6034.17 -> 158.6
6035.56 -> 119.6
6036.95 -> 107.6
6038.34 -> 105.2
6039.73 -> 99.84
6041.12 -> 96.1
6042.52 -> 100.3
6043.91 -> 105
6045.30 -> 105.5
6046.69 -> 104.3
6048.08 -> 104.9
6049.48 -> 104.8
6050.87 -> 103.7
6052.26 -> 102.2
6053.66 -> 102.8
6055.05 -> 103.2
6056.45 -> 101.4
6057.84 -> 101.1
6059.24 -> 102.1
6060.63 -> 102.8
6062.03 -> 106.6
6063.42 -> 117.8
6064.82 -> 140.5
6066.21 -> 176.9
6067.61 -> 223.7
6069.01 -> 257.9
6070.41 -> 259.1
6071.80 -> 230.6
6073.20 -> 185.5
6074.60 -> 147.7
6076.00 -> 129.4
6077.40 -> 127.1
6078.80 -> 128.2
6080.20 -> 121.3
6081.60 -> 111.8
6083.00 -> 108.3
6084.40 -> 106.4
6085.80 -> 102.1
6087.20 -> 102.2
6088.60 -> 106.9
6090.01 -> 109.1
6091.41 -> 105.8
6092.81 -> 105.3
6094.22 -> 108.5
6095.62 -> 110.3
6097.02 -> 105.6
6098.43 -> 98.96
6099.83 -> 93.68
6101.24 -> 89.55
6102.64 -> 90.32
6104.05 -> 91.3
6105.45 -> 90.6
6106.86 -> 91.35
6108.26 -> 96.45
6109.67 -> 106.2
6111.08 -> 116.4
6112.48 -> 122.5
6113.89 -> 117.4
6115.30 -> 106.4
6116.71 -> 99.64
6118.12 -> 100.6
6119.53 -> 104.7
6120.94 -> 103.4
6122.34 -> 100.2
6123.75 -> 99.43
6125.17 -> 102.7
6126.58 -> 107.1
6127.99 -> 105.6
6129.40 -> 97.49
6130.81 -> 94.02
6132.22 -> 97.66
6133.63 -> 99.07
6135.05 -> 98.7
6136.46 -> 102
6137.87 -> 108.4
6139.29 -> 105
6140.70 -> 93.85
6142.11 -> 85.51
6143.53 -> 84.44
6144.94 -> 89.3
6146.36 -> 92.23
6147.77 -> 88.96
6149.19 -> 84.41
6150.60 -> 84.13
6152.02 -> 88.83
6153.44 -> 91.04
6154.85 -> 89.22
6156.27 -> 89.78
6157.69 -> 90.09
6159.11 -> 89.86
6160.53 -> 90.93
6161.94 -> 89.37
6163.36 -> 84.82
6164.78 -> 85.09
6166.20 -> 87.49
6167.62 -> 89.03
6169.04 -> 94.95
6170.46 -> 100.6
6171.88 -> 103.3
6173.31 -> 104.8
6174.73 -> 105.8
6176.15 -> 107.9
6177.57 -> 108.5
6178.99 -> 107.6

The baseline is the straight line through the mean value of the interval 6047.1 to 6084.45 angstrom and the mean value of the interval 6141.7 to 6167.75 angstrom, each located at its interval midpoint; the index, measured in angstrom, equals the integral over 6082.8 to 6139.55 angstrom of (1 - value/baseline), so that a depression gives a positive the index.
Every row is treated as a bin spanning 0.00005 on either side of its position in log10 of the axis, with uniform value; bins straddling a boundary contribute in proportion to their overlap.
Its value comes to 4.6 angstrom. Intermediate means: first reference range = 138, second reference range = 88.1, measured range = 103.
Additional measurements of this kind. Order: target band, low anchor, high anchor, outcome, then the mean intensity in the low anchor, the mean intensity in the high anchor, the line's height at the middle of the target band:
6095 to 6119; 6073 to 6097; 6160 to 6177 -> 2.05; 117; 95.5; 111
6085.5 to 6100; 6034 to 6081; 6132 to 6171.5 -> 1.48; 132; 92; 117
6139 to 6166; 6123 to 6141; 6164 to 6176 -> 2.66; 101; 96.8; 98.7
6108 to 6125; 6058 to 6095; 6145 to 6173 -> 1.33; 139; 90.4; 115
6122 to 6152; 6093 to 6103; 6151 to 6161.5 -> -0.87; 100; 89.8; 93.2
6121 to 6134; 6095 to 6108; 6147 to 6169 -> -1.15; 95.7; 88.4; 92.4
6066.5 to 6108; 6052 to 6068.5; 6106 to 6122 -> -4.36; 126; 106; 116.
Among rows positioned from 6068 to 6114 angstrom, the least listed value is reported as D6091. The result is 89.55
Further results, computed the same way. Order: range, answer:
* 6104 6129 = 90.6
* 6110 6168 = 84.13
